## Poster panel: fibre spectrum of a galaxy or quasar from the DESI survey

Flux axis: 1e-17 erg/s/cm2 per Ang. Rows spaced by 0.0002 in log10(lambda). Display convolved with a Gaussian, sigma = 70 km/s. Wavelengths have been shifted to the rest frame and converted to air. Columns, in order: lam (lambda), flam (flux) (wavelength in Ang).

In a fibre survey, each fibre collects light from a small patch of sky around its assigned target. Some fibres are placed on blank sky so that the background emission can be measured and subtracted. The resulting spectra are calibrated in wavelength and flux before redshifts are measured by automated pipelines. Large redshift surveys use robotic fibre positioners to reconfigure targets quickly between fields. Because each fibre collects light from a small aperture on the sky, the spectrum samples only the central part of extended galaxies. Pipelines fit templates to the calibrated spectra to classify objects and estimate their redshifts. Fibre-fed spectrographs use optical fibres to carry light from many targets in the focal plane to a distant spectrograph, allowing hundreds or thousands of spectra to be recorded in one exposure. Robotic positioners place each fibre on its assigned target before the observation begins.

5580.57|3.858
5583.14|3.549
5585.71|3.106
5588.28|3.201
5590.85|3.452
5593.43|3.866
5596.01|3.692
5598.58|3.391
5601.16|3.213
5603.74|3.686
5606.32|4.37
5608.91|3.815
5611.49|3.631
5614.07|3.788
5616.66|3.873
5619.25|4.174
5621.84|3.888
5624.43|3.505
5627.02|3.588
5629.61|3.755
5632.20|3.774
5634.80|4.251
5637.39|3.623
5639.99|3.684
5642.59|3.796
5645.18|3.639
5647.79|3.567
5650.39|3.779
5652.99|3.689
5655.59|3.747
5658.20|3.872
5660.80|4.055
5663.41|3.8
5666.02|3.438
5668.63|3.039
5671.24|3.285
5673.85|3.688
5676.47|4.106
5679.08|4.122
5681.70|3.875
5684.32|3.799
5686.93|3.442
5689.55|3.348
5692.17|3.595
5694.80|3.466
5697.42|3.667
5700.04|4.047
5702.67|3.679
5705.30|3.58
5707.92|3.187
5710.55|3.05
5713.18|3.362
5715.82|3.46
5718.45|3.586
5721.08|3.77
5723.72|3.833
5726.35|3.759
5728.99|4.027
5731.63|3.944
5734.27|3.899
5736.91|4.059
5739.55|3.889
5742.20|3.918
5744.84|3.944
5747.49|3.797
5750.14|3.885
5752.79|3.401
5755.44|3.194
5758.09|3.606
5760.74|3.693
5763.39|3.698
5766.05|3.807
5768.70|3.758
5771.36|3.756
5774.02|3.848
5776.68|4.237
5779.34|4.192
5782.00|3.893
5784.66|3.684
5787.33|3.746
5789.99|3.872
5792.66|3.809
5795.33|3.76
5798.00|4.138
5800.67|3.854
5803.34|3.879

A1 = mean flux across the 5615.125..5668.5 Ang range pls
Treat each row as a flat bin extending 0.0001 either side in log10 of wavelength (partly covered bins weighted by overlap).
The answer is 3.76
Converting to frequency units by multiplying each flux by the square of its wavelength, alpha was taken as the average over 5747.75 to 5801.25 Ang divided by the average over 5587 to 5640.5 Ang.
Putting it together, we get 1.08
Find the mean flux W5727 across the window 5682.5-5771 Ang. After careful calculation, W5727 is 3.67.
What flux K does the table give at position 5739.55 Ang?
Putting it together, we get 3.889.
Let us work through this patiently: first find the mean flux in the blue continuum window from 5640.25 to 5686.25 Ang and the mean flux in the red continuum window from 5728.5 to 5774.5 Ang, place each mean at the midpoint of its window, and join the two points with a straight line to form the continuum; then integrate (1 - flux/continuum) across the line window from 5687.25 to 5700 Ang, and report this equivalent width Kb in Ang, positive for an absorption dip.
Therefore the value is 0.59 Ang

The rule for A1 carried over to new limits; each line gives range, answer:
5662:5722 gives 3.58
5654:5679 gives 3.69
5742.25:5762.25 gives 3.66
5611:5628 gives 3.79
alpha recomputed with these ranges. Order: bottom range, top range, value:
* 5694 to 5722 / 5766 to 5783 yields 1.14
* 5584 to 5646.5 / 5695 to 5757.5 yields 1.04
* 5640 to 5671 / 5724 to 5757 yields 1.07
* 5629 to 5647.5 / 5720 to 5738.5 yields 1.07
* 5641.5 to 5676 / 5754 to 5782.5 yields 1.08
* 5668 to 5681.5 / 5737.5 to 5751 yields 1.08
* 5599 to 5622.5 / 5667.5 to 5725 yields 0.97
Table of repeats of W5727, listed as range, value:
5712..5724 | 3.58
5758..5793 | 3.84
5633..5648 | 3.77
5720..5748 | 3.9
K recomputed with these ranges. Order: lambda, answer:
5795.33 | 3.76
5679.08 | 4.122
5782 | 3.893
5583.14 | 3.549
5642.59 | 3.796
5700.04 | 4.047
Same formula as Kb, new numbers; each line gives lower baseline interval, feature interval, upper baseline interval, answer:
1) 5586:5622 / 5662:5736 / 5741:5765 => 0.9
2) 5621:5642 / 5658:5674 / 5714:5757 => 0.8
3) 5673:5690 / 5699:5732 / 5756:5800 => 1.6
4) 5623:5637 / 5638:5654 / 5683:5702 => 0.2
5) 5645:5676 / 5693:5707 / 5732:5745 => 0.5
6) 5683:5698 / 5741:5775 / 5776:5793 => 0.9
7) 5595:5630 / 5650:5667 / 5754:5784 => -0.1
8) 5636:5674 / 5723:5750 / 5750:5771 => -2.1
